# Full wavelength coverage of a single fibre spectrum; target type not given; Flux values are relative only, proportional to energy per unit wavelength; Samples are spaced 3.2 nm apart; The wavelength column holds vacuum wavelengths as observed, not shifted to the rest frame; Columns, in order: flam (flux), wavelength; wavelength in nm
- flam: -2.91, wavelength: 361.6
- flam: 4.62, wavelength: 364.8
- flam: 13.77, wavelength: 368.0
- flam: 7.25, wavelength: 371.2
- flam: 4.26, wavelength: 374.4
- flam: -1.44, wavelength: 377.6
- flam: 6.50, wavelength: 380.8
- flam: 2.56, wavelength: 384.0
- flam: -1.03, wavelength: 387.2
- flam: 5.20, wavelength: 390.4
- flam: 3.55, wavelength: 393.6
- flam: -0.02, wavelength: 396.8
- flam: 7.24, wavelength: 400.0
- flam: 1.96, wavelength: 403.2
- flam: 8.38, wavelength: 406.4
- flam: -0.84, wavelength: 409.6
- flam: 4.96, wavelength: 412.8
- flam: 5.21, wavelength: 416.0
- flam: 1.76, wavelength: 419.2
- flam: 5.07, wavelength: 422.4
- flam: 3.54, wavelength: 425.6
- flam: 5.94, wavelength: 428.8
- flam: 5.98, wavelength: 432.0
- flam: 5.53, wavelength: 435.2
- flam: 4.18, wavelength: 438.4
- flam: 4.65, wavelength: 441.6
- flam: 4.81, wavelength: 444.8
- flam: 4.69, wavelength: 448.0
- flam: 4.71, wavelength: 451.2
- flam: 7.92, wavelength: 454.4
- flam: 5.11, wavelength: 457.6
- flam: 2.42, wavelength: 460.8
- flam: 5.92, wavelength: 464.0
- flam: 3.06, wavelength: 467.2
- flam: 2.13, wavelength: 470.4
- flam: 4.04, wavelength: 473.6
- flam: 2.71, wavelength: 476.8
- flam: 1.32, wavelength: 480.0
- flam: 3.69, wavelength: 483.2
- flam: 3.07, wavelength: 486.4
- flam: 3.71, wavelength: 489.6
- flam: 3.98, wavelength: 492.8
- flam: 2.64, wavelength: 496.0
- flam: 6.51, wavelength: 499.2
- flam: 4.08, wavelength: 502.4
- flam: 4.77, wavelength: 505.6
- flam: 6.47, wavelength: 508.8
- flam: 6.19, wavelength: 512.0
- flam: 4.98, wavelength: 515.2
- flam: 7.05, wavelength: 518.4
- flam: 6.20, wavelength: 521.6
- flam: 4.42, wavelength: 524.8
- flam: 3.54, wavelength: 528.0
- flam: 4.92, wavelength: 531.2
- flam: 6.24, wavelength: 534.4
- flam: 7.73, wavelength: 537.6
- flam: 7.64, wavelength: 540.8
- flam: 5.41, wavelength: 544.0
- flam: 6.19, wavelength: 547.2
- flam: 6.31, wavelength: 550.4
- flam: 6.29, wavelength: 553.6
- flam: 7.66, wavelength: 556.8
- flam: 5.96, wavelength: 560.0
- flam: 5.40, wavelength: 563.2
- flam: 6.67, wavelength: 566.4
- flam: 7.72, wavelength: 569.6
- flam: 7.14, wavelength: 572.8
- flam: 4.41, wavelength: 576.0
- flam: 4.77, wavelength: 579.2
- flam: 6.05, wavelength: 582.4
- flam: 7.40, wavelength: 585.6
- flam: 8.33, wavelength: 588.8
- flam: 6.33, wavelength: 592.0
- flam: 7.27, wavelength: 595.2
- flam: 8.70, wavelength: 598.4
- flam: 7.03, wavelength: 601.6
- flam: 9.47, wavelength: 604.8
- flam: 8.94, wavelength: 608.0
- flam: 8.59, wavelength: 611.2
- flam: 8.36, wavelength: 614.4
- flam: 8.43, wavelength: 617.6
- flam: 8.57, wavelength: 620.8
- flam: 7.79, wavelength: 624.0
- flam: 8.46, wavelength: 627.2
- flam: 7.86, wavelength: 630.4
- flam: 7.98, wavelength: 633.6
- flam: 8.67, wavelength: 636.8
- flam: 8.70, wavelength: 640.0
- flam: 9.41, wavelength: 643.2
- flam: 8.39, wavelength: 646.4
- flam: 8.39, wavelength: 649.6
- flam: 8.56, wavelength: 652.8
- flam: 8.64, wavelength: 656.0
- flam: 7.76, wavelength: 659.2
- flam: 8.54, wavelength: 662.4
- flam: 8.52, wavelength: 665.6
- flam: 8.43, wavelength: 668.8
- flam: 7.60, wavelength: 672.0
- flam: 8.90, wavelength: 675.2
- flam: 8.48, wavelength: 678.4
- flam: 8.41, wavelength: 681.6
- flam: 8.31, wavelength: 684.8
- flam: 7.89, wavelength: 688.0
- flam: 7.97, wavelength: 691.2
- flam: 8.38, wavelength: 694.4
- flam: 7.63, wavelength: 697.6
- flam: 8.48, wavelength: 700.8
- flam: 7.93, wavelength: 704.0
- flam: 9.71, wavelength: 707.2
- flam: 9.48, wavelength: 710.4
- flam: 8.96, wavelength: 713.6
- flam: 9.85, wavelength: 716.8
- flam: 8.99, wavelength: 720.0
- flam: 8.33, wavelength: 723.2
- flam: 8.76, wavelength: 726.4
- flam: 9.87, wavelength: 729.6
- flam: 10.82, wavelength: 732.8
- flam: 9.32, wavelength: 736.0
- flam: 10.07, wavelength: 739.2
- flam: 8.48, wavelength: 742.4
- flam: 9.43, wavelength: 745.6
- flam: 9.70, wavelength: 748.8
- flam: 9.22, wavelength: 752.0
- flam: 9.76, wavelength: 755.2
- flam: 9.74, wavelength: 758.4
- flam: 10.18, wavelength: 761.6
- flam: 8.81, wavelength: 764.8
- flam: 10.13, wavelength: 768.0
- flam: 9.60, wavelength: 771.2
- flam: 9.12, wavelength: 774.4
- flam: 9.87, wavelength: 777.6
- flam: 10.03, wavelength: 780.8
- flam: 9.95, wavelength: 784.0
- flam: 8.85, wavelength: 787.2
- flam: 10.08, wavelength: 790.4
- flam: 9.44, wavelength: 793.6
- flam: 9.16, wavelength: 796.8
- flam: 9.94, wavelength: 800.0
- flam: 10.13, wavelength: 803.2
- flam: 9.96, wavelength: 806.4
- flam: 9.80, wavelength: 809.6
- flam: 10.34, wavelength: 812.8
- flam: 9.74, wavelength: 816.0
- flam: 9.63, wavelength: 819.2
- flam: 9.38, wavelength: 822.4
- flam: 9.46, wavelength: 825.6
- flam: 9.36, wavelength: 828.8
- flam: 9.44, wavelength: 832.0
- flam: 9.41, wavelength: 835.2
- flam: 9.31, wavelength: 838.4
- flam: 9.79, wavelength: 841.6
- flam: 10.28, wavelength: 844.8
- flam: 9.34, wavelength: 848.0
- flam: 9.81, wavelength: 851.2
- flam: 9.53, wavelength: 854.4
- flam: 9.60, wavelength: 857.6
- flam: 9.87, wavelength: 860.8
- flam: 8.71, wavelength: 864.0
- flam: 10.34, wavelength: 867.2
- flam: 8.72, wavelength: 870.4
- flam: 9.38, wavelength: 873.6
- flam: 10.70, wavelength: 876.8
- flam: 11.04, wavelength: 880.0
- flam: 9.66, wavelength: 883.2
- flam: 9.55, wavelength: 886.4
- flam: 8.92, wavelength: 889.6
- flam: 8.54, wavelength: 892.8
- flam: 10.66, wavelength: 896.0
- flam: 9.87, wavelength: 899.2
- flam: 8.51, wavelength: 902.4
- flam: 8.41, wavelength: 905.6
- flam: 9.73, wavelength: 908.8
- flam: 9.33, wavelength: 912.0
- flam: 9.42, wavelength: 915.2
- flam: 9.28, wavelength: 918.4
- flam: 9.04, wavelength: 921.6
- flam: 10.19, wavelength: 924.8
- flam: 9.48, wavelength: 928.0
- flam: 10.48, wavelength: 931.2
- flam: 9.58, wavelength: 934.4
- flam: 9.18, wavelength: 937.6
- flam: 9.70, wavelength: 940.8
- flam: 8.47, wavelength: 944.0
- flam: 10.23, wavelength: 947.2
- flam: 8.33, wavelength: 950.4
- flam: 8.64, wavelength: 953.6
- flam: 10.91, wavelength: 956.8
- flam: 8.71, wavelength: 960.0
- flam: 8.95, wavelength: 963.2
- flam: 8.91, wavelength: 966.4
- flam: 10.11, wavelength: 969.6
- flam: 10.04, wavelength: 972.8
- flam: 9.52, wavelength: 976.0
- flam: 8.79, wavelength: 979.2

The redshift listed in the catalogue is 0.34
